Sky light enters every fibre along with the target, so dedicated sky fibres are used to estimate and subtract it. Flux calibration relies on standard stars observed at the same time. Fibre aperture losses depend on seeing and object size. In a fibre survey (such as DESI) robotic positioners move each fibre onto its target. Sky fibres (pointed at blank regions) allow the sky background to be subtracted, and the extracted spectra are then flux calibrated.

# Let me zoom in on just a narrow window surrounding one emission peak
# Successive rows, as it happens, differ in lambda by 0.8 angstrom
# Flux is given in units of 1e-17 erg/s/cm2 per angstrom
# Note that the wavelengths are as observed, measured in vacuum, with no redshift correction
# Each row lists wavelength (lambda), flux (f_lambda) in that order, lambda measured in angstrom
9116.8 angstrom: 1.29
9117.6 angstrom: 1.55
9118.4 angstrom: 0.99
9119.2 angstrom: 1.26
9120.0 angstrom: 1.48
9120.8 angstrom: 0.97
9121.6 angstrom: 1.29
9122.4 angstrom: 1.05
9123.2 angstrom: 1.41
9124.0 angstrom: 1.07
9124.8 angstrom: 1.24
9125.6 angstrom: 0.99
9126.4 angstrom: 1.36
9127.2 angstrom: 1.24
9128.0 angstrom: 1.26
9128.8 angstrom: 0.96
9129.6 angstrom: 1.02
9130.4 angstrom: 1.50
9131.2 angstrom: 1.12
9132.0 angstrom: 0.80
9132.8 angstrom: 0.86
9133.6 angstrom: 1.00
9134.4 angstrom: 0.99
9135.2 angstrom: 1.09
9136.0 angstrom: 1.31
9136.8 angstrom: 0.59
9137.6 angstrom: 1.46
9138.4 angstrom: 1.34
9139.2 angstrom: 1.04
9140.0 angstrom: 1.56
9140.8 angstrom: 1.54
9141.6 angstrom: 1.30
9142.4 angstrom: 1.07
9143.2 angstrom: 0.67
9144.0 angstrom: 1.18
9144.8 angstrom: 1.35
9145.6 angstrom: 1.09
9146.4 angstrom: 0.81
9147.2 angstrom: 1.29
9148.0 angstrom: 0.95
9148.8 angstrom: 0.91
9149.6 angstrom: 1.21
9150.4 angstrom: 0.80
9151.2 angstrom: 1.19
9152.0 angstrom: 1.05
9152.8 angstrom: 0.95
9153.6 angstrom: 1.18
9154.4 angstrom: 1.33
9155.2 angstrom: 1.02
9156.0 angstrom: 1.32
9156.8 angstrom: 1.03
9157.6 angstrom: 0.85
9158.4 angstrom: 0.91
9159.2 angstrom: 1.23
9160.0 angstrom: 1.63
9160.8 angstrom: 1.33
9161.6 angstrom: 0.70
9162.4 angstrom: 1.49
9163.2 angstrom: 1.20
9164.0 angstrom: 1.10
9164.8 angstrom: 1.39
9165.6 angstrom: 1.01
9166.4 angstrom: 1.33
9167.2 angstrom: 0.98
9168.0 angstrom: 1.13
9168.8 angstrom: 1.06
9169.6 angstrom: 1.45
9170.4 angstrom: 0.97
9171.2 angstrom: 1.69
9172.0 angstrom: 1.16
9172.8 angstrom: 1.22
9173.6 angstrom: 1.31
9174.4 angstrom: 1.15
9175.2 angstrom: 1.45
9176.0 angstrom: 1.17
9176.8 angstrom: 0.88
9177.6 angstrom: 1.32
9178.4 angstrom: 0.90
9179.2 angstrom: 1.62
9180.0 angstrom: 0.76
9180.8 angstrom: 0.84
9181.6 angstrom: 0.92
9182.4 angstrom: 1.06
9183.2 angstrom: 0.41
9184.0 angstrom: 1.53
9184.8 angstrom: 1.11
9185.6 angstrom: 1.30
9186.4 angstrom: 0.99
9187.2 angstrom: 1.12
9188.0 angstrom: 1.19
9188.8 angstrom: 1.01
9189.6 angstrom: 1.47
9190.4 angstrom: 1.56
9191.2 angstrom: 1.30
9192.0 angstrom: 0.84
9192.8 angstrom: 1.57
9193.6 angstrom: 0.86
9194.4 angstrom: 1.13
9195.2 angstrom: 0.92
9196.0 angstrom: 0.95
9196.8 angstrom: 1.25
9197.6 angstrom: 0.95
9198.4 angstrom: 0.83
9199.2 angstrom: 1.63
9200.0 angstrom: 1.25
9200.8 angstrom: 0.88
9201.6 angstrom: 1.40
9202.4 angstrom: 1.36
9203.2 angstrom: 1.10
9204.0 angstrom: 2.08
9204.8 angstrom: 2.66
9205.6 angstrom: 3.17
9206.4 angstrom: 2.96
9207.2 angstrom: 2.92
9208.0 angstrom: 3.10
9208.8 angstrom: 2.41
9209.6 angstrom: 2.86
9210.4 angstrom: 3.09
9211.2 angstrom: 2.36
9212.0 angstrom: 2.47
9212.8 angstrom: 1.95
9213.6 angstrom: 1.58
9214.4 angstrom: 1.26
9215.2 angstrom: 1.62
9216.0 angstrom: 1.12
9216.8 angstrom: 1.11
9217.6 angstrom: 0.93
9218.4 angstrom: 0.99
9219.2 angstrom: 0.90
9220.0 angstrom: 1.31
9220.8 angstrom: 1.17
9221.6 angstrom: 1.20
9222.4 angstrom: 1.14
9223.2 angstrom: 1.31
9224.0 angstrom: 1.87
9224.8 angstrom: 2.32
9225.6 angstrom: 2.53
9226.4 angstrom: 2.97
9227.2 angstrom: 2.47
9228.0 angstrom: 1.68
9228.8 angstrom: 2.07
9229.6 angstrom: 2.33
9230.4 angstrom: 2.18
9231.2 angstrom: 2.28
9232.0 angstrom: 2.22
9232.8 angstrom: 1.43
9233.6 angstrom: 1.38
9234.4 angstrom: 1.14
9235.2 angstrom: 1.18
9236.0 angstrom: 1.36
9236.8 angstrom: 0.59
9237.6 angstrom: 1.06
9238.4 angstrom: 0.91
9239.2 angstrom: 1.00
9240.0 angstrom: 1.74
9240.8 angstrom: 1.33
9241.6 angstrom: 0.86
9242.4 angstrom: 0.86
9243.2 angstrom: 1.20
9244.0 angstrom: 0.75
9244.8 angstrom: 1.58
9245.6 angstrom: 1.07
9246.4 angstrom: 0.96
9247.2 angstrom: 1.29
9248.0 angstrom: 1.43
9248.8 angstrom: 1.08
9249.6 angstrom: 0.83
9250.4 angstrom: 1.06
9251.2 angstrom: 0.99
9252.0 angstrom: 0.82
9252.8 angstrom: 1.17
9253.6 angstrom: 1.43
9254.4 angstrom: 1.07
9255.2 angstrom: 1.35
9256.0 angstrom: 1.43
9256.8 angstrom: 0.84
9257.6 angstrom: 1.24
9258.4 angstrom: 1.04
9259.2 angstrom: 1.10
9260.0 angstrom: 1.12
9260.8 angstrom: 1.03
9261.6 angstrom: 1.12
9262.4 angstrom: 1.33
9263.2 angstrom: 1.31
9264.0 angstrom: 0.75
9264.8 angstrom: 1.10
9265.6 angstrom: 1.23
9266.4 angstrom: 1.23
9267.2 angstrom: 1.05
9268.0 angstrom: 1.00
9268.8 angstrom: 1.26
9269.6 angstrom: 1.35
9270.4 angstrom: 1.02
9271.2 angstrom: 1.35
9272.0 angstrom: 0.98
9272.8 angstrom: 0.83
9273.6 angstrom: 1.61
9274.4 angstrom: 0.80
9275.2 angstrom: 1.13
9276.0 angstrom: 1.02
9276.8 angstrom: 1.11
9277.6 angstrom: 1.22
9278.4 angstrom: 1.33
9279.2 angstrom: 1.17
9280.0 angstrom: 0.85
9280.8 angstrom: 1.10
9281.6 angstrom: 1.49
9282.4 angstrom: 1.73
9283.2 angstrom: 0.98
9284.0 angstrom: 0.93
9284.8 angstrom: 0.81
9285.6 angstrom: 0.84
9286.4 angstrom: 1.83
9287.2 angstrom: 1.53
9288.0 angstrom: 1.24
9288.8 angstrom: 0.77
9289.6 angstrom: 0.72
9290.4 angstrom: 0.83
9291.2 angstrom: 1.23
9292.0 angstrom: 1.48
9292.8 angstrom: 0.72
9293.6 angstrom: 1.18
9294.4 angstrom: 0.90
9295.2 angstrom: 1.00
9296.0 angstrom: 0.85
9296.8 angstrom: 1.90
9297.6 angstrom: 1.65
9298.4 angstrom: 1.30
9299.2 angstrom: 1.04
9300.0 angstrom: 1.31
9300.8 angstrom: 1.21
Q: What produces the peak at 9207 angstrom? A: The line [S II] 6716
